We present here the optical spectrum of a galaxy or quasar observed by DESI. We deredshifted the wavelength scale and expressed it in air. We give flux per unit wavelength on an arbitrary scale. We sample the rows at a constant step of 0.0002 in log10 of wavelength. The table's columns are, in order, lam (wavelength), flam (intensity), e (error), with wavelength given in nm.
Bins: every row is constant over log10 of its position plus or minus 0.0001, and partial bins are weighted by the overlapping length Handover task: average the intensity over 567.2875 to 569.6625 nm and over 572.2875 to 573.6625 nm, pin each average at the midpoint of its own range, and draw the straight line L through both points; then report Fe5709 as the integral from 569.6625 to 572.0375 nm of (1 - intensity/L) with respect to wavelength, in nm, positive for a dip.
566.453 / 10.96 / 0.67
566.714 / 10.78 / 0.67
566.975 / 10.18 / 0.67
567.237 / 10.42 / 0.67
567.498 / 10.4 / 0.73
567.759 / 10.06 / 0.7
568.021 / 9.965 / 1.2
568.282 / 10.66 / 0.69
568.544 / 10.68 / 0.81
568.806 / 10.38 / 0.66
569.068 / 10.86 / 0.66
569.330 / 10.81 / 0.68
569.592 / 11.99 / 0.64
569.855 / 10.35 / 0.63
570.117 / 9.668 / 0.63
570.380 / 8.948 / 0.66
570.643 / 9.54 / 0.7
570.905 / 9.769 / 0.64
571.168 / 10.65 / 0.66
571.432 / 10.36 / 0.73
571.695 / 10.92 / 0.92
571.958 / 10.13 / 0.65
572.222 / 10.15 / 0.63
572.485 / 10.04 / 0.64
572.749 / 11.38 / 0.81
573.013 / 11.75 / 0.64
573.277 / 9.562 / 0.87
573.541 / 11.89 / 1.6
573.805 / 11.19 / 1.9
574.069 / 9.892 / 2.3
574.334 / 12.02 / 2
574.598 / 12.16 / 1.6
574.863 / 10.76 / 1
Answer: 0.15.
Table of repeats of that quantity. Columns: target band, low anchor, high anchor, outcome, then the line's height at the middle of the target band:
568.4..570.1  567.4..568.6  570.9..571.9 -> -0.061 nm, 10.4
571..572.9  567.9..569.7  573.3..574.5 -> 0.081 nm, 11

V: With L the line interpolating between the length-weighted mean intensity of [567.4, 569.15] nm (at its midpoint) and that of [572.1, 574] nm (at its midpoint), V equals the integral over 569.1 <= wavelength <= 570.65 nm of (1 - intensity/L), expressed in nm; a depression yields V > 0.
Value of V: 0.04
